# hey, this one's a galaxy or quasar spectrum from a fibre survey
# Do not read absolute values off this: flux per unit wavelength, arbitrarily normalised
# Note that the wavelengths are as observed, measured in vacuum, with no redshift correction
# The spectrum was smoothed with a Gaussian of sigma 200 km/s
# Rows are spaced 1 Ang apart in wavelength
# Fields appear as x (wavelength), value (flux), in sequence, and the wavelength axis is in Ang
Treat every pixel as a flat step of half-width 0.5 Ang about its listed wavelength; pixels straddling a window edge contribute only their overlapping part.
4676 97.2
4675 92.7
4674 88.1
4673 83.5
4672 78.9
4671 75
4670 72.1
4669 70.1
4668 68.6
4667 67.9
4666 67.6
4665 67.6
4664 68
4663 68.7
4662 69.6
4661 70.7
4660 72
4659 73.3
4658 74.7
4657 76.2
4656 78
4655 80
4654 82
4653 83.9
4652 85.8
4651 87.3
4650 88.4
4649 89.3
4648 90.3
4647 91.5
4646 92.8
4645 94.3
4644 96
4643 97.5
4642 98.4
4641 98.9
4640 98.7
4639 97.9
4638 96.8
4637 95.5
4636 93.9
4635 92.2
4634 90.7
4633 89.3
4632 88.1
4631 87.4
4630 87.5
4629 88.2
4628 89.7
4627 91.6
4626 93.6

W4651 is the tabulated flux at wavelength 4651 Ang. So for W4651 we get 87.3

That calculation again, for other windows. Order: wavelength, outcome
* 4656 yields 78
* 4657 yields 76.2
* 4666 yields 67.6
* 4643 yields 97.5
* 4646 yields 92.8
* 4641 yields 98.9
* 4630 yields 87.5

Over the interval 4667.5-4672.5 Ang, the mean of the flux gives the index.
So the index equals 72.9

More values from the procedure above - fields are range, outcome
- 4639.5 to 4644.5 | 97.9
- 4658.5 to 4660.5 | 72.7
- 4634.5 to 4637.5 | 93.9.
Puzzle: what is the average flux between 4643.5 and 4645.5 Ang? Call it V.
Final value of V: 95.2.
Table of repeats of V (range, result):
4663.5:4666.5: 67.7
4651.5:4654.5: 83.9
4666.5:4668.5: 68.2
